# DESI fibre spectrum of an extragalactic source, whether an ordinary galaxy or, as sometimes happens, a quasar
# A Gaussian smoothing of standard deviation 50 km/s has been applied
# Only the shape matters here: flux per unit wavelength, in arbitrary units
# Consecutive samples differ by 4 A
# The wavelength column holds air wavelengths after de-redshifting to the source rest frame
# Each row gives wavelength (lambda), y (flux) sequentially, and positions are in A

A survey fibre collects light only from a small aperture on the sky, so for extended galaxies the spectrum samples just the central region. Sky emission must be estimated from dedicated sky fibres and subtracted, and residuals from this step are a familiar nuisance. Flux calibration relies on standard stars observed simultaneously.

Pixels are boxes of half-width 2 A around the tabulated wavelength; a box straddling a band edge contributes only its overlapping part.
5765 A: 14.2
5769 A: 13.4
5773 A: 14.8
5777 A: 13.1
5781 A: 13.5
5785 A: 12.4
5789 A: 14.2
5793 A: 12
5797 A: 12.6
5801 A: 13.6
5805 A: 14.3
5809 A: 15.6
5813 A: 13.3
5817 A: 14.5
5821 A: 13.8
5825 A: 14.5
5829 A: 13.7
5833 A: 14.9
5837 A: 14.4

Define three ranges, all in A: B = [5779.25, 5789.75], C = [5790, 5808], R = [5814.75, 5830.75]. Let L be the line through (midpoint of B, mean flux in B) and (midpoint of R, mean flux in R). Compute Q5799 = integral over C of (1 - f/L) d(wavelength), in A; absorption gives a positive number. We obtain 0.4 A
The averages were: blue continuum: 13.3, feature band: 13.3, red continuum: 14.1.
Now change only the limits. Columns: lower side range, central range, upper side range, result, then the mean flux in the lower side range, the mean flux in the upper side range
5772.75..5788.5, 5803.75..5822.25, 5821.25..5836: -0.43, 13.4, 14.3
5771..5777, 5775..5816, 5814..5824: 1.98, 14.2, 14.1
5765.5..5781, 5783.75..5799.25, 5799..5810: 1.43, 13.8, 14.4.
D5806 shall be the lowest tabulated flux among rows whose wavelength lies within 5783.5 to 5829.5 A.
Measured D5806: 12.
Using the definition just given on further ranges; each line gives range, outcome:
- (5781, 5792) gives 12.4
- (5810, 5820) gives 13.3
